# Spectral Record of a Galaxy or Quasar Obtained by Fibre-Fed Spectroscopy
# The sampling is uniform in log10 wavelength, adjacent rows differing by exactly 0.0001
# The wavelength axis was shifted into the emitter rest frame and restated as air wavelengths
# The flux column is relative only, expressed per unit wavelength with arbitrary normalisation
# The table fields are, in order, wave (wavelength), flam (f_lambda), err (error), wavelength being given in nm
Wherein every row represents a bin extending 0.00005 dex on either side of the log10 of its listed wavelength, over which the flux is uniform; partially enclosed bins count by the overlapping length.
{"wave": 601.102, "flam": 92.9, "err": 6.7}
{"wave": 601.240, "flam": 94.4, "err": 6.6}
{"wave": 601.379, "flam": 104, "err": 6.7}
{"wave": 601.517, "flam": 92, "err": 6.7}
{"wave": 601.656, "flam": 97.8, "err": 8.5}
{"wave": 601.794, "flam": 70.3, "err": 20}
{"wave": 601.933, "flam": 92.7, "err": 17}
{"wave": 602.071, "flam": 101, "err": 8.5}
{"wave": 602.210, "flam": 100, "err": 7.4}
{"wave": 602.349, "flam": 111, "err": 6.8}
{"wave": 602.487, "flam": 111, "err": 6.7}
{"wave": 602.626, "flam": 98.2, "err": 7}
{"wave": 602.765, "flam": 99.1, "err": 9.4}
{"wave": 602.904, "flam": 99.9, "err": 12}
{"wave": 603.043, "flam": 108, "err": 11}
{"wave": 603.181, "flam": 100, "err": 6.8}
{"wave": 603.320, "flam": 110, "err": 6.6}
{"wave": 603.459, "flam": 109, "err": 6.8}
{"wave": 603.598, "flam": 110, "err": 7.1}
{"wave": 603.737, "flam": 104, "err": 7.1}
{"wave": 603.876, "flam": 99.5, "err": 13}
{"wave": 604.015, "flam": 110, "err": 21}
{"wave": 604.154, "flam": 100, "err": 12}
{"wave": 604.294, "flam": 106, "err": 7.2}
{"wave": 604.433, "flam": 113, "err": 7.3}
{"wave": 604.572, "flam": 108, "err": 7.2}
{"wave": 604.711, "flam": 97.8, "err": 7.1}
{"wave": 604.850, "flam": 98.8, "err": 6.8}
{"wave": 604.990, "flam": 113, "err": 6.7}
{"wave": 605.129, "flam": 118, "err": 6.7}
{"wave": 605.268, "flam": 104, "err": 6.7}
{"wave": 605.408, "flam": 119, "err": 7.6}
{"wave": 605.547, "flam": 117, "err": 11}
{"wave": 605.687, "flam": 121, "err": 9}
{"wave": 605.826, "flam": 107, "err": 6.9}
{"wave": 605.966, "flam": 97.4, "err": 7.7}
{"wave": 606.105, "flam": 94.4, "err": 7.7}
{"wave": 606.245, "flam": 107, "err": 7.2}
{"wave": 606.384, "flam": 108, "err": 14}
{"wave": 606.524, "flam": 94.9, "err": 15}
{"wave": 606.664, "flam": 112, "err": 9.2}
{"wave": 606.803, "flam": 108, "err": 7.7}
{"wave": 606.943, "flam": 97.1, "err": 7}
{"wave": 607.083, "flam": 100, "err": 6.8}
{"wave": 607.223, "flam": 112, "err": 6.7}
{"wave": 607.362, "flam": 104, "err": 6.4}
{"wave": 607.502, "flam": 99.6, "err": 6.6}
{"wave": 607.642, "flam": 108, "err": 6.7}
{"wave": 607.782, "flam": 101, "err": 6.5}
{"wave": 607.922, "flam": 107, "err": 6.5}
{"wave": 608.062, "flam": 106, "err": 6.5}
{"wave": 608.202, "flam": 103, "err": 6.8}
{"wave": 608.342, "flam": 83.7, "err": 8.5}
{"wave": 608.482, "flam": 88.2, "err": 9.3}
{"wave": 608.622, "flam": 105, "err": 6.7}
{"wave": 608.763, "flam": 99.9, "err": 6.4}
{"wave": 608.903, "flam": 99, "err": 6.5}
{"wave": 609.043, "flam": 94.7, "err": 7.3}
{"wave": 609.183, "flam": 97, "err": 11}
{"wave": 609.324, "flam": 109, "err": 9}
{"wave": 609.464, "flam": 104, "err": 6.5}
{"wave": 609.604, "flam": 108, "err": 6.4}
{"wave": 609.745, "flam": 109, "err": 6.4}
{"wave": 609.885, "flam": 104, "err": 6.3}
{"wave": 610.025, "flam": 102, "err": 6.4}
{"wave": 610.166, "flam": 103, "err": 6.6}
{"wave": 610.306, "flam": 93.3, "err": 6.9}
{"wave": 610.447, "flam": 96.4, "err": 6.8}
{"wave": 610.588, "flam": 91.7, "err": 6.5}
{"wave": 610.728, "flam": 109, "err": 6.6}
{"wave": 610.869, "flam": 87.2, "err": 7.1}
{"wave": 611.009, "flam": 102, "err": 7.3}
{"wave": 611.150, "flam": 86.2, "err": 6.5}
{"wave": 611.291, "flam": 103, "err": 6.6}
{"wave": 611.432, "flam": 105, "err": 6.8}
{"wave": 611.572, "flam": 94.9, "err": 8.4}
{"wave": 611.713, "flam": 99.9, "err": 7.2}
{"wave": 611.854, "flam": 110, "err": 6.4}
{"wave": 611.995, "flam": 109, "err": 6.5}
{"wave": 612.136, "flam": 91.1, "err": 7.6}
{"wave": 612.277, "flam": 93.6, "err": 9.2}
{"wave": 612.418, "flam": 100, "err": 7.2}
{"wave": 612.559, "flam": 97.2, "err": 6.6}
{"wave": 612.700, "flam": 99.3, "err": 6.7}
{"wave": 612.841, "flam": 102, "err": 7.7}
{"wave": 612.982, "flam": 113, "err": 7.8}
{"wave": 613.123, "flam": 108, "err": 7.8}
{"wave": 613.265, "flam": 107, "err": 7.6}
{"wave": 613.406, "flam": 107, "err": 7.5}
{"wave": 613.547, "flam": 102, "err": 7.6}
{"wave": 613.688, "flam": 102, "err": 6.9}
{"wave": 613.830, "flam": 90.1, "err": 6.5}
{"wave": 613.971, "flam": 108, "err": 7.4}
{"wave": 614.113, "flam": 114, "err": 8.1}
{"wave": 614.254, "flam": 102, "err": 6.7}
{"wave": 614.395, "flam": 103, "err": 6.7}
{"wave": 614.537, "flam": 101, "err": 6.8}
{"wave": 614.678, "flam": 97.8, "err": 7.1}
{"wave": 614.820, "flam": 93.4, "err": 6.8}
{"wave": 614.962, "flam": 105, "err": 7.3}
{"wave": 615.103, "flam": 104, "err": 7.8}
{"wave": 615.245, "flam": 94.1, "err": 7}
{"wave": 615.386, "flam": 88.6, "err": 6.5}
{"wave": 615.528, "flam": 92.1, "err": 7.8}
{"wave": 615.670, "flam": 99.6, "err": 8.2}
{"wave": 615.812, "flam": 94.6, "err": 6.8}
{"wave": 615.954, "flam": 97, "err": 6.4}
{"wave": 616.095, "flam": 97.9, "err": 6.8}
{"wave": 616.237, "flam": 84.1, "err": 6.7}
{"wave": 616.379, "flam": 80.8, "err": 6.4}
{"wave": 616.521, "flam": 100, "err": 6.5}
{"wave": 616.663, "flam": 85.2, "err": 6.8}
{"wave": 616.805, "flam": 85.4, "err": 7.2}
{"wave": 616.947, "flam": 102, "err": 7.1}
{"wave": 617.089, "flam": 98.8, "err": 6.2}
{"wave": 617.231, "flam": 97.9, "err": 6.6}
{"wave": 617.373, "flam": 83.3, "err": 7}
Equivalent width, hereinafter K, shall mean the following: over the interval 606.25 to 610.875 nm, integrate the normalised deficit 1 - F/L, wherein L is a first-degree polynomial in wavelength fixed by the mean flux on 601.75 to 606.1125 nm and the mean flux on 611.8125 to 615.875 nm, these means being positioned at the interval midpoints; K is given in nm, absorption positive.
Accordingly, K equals 0.07 nm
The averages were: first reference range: 105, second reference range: 101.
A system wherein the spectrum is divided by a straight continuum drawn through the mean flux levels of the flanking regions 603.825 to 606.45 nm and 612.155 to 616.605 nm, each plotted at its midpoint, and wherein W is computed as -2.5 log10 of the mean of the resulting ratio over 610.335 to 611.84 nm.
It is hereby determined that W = 0.046 mag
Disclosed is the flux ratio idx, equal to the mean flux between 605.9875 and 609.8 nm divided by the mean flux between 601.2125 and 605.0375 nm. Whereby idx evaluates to 1.0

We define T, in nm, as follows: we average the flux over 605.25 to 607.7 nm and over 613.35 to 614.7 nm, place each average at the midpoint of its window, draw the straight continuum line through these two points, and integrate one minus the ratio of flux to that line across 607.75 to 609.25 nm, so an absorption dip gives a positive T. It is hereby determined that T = 0.10 nm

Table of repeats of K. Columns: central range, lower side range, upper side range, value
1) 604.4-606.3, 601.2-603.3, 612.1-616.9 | -0.18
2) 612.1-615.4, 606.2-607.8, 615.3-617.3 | -0.17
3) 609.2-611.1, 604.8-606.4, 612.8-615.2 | 0.09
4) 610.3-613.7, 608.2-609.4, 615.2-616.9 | -0.20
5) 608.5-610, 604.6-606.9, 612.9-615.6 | 0.04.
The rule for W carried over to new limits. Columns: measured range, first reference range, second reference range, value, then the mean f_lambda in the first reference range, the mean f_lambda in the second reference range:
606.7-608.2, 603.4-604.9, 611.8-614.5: 0.00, 105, 103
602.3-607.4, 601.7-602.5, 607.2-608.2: -0.06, 96.8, 105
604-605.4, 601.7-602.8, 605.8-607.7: -0.07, 97.9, 103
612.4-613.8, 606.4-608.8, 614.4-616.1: -0.05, 102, 97.3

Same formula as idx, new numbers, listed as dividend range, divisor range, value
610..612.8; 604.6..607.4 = 0.93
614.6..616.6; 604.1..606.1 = 0.88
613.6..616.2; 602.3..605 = 0.94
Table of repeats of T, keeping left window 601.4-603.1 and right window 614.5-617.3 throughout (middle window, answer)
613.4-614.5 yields -0.09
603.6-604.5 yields -0.07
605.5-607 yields -0.13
